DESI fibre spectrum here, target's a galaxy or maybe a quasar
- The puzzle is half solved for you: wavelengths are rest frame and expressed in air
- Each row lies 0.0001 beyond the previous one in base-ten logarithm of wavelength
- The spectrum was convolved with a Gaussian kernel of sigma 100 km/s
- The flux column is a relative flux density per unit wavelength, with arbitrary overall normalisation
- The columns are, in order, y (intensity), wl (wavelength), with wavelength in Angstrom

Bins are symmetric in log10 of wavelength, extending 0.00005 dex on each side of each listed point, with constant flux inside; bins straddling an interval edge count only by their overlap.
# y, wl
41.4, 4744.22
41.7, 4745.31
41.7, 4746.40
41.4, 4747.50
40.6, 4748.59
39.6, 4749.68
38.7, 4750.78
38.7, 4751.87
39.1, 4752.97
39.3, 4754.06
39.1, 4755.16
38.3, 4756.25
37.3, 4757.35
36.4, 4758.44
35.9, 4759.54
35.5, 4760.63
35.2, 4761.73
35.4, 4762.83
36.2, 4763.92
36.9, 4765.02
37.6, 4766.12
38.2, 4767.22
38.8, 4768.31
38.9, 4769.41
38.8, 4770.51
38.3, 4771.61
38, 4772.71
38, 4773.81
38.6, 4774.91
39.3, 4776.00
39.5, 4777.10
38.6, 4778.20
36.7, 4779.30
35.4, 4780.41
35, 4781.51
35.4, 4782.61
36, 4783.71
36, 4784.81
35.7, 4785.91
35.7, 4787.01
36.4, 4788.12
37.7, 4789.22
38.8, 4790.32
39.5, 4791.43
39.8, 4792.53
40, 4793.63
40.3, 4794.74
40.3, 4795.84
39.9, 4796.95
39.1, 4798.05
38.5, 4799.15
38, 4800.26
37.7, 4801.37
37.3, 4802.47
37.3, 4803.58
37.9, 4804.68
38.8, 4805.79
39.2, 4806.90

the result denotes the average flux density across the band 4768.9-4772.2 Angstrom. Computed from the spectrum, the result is 38.6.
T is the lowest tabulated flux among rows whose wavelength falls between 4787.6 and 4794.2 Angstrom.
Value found 36.4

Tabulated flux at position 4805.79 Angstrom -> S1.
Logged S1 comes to 38.8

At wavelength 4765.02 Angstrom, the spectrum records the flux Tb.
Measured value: 36.9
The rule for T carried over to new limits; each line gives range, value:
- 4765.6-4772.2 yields 37.6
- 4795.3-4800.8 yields 38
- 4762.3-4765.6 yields 35.4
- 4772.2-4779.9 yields 36.7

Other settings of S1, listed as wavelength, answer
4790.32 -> 38.8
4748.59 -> 40.6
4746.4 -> 41.7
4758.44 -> 36.4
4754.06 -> 39.3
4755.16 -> 39.1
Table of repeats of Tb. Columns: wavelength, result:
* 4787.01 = 35.7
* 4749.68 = 39.6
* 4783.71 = 36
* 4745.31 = 41.7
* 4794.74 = 40.3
